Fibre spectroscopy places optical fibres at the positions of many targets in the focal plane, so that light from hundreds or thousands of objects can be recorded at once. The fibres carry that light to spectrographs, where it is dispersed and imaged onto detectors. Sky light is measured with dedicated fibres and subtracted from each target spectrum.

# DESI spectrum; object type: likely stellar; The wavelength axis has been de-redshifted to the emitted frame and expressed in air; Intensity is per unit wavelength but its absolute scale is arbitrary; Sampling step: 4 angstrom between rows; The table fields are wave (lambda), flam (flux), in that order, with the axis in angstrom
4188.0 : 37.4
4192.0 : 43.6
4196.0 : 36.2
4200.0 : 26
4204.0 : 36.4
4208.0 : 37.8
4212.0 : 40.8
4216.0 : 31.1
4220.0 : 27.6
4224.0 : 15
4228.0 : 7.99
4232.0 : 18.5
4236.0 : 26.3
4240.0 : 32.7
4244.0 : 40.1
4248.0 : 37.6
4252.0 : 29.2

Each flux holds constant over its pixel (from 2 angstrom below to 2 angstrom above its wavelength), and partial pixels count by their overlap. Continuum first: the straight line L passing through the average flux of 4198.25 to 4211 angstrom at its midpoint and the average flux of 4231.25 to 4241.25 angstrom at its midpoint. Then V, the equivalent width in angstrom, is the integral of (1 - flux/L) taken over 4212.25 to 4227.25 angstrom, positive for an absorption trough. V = 2.8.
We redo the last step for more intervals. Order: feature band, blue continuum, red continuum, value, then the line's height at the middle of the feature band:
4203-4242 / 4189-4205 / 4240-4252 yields 9.46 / 35.9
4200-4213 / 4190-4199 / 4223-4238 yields -2.28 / 31.3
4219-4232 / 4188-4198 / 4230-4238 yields 4.93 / 25.9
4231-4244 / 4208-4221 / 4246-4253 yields 2.10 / 34.1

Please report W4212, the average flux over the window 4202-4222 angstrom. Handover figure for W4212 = 34.7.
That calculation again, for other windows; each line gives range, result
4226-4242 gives 21.4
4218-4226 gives 21.3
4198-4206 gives 31.2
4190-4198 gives 39.9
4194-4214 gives 35.4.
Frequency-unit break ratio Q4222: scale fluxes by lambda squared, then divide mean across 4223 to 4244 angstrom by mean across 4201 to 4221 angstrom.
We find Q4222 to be 0.65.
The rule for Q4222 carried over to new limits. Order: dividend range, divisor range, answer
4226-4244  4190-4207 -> 0.67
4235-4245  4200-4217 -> 0.94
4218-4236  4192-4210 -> 0.53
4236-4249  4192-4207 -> 1.04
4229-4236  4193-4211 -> 0.56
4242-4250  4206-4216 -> 1.05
